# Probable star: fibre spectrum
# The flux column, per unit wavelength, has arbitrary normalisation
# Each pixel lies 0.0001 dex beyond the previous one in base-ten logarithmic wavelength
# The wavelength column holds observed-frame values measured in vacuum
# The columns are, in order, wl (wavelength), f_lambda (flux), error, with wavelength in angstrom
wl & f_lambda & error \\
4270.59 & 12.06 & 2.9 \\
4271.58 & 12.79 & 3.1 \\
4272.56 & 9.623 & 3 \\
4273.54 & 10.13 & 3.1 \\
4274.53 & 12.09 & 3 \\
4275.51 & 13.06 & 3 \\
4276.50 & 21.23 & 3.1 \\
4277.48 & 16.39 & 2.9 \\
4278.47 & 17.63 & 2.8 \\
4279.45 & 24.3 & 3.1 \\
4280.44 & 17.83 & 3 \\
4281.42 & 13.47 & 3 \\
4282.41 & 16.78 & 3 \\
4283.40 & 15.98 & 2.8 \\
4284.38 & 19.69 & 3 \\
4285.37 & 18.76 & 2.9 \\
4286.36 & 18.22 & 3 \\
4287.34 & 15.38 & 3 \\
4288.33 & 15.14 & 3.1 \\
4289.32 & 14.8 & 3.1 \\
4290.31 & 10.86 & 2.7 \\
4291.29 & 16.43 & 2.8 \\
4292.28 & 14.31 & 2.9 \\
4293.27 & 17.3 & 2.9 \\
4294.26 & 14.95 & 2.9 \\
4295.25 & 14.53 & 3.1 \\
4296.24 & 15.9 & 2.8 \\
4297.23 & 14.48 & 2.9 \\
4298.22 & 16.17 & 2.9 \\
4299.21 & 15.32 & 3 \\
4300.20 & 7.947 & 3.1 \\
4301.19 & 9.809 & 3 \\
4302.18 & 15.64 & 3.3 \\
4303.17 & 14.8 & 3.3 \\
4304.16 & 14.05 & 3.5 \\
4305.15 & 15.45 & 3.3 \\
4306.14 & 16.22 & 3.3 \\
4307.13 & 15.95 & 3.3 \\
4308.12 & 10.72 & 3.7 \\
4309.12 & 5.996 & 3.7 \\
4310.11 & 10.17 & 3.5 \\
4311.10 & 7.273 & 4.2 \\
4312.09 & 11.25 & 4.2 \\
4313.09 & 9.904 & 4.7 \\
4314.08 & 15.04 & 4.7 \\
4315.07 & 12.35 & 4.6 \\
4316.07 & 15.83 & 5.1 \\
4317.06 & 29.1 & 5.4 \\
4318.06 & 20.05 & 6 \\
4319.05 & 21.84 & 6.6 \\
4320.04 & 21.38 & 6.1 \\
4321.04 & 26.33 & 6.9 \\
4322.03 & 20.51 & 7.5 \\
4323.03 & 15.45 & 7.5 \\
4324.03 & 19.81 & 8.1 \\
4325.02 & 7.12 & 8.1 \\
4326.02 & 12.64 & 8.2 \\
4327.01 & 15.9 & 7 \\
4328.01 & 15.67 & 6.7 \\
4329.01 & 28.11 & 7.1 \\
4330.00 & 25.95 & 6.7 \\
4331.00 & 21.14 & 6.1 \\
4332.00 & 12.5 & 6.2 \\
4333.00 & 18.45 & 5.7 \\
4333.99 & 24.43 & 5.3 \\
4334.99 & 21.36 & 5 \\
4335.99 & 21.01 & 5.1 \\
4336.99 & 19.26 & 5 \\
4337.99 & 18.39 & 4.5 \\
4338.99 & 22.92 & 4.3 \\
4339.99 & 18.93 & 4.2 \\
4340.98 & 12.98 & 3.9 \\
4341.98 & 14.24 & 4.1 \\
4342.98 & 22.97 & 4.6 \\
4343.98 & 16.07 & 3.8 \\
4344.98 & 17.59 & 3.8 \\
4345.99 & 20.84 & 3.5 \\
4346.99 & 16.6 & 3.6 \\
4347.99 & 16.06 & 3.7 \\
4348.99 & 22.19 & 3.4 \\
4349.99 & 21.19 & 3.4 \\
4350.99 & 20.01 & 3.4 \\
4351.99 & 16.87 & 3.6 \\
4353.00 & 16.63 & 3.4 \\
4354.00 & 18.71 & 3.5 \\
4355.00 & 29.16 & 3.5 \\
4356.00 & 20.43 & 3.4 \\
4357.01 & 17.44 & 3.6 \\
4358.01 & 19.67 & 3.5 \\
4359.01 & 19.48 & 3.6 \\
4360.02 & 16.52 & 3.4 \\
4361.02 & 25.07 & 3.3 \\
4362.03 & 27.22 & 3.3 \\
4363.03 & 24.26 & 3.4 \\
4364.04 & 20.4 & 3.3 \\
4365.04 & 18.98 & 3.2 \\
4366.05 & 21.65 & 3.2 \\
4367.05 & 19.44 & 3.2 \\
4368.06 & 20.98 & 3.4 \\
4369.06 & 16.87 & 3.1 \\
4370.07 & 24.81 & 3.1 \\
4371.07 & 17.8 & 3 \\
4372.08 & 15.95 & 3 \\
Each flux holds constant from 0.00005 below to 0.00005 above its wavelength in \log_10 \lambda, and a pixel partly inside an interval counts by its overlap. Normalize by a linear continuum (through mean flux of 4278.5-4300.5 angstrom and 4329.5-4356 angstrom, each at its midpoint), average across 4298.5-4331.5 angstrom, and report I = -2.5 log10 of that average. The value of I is 0.12 mag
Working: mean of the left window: 15.9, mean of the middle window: 15.9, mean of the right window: 19.5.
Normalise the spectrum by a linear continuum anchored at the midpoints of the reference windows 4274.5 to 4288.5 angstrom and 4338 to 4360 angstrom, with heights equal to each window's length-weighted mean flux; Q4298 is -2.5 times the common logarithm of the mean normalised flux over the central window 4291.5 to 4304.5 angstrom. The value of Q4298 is 0.23 mag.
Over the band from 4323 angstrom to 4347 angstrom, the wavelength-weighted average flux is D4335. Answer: 18.5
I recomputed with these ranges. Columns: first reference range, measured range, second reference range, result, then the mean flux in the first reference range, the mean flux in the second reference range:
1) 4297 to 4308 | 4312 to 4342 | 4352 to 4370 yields -0.105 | 14.1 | 20.7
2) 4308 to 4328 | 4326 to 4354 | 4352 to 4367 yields -0.044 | 15.5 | 20.9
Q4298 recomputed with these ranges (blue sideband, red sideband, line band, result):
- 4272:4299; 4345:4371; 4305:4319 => 0.228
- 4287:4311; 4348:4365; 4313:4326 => -0.120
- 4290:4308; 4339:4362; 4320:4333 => -0.092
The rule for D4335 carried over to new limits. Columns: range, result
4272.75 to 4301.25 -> 15.5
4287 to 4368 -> 17.5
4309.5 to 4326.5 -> 16.2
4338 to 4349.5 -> 18.3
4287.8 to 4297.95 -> 14.9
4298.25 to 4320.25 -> 14.3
